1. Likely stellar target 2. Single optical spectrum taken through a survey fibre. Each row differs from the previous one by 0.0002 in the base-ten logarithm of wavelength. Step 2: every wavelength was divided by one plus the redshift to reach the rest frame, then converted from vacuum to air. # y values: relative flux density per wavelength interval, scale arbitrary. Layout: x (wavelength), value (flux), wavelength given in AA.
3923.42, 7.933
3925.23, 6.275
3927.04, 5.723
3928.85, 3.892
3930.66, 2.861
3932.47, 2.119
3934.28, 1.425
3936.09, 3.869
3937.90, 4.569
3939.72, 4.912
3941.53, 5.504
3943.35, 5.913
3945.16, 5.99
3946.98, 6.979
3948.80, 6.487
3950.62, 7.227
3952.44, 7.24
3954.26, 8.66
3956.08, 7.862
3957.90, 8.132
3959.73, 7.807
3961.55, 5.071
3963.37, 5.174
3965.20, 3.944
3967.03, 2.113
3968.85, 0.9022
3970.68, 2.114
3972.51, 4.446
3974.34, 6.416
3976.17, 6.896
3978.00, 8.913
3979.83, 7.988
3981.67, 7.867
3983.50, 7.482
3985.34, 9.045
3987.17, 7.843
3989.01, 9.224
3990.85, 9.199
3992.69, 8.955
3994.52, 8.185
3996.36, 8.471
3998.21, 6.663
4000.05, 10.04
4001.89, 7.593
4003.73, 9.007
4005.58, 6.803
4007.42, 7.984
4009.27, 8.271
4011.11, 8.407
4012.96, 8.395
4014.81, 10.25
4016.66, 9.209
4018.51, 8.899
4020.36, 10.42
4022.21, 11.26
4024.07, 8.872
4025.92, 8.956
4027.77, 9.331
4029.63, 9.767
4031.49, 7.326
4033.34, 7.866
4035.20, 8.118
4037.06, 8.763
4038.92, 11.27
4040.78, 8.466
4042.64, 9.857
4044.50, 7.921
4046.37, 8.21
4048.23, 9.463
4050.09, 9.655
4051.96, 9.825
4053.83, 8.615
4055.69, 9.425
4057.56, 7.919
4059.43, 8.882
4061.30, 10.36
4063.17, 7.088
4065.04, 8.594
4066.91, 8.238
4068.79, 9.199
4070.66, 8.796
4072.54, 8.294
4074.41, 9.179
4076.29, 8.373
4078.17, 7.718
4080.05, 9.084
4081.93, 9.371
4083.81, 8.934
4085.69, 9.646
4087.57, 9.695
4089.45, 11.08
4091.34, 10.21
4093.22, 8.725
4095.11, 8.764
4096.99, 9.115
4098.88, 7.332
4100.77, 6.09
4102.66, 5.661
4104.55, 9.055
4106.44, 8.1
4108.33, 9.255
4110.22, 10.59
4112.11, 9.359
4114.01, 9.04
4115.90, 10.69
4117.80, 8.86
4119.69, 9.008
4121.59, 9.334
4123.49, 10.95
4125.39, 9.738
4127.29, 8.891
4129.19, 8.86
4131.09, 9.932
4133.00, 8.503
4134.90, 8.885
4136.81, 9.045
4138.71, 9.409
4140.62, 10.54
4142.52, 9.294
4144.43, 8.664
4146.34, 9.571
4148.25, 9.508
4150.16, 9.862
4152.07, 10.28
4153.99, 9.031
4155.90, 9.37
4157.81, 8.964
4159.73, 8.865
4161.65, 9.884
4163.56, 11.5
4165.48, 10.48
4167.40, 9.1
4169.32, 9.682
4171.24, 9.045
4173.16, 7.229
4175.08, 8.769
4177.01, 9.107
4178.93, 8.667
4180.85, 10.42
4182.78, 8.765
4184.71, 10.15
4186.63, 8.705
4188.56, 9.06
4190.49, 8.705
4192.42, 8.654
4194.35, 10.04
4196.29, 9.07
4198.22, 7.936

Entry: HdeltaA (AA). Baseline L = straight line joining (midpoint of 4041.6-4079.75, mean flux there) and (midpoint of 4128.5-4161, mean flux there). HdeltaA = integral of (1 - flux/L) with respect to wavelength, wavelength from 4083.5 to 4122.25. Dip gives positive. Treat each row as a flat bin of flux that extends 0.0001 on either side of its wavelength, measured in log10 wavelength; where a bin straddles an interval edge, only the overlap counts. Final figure 0.4 AA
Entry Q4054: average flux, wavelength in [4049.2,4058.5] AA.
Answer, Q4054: 9.08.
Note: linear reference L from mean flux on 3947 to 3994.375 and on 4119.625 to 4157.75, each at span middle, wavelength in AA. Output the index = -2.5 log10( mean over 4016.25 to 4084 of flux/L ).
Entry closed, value -0.13 mag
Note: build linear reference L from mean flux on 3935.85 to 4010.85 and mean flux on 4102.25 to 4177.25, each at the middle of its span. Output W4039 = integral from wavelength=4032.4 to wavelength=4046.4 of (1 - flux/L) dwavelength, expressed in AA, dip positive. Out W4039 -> -1.84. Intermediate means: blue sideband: 6.82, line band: 8.85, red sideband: 9.33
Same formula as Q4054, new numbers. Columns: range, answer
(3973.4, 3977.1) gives 6.65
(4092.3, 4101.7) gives 8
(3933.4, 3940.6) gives 3.7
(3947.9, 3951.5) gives 6.85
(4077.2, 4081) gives 8.39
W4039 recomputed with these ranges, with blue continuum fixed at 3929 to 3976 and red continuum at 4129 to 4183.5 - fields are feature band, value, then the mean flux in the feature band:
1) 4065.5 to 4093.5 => -4.8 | 9.1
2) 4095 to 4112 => 0.0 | 8.25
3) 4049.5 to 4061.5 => -3.1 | 9.16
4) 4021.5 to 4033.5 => -4.3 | 9.09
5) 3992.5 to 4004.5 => -4.5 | 8.38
